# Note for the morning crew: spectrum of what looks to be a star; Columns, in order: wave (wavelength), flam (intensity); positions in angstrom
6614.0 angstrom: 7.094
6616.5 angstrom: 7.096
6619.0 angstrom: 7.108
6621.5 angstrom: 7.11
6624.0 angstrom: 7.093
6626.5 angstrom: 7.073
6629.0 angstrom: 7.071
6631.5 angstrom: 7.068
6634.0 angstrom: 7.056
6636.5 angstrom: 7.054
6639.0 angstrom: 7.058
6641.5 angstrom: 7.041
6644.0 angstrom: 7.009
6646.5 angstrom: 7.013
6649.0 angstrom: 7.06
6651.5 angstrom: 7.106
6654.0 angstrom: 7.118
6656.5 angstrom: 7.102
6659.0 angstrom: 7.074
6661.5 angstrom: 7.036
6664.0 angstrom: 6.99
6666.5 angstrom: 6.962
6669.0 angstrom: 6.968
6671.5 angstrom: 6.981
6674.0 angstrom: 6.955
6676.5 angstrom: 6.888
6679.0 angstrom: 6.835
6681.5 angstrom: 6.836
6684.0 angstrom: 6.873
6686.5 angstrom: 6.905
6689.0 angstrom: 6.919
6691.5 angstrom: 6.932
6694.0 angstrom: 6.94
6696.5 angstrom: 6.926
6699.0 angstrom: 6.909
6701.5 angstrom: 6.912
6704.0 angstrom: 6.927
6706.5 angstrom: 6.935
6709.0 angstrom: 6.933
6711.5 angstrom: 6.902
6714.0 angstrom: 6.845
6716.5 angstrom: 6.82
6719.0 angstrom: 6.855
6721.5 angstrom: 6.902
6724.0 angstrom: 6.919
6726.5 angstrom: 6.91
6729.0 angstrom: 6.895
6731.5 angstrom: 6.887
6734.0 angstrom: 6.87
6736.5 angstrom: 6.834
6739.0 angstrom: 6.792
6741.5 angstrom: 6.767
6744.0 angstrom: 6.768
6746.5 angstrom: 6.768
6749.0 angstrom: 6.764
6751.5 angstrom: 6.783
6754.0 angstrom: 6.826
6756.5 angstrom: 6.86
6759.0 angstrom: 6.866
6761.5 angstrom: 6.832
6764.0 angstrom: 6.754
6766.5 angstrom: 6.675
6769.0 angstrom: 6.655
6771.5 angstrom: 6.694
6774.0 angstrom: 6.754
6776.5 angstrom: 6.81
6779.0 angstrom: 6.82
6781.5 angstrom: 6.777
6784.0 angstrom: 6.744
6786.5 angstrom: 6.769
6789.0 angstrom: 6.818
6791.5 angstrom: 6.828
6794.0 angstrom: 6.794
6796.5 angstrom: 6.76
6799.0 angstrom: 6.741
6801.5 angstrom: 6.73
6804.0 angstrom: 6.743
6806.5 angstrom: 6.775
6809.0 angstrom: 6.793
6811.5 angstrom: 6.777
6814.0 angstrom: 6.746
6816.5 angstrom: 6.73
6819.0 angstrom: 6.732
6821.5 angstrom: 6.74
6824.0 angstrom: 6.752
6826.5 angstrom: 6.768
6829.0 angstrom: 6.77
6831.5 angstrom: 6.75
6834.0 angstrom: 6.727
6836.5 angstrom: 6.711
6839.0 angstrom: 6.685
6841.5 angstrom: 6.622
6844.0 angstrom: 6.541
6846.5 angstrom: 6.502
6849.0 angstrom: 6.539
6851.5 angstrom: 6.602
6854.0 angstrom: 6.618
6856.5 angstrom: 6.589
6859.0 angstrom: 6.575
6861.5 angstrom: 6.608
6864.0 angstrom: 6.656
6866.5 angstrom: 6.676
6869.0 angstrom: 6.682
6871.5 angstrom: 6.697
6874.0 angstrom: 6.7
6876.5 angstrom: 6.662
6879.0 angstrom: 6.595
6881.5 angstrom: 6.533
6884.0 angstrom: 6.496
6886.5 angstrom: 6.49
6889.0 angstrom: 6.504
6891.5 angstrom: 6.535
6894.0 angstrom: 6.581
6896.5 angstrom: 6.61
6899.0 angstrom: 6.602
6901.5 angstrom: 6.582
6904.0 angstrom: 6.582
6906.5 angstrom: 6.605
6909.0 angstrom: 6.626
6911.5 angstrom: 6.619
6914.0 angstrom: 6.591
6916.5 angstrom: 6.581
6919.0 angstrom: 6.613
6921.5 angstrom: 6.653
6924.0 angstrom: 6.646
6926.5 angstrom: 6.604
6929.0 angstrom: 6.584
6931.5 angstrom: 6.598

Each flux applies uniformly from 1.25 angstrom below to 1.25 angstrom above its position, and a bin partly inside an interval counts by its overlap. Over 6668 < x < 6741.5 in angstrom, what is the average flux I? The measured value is 6.89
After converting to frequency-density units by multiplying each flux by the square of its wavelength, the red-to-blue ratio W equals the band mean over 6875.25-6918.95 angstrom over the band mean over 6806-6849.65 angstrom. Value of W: 1.00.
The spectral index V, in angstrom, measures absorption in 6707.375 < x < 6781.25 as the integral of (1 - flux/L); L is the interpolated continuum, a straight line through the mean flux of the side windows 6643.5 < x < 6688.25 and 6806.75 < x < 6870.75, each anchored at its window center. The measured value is 0.27 angstrom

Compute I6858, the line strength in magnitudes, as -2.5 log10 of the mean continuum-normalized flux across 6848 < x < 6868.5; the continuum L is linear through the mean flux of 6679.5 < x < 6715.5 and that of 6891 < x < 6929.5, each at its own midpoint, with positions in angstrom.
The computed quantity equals 0.01 mag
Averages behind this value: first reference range 6.9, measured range 6.61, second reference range 6.6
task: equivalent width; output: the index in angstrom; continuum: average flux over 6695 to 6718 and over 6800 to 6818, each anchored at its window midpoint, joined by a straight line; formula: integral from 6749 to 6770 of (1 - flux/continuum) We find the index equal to 0.1 angstrom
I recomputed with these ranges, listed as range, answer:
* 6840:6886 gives 6.6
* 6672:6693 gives 6.9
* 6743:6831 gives 6.77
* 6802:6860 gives 6.69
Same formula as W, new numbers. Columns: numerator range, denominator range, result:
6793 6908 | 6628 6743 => 1.01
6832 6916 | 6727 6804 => 1.00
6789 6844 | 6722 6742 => 1.01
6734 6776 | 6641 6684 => 1.00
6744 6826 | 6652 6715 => 1.00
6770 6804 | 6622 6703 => 1.00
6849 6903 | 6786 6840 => 0.99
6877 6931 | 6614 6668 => 1.01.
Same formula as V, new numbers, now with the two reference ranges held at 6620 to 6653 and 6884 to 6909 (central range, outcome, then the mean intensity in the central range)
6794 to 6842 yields -0.2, 6.74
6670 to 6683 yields 0.2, 6.9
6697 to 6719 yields 0.1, 6.9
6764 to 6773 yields 0.2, 6.69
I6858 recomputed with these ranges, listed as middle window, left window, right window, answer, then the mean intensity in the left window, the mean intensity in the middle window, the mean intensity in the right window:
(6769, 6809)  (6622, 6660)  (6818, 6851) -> 0.000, 7.07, 6.77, 6.68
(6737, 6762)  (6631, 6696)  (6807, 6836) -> 0.009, 6.99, 6.8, 6.75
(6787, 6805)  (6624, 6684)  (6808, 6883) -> -0.003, 7.01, 6.77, 6.67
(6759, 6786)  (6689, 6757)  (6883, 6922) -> 0.005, 6.87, 6.76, 6.58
